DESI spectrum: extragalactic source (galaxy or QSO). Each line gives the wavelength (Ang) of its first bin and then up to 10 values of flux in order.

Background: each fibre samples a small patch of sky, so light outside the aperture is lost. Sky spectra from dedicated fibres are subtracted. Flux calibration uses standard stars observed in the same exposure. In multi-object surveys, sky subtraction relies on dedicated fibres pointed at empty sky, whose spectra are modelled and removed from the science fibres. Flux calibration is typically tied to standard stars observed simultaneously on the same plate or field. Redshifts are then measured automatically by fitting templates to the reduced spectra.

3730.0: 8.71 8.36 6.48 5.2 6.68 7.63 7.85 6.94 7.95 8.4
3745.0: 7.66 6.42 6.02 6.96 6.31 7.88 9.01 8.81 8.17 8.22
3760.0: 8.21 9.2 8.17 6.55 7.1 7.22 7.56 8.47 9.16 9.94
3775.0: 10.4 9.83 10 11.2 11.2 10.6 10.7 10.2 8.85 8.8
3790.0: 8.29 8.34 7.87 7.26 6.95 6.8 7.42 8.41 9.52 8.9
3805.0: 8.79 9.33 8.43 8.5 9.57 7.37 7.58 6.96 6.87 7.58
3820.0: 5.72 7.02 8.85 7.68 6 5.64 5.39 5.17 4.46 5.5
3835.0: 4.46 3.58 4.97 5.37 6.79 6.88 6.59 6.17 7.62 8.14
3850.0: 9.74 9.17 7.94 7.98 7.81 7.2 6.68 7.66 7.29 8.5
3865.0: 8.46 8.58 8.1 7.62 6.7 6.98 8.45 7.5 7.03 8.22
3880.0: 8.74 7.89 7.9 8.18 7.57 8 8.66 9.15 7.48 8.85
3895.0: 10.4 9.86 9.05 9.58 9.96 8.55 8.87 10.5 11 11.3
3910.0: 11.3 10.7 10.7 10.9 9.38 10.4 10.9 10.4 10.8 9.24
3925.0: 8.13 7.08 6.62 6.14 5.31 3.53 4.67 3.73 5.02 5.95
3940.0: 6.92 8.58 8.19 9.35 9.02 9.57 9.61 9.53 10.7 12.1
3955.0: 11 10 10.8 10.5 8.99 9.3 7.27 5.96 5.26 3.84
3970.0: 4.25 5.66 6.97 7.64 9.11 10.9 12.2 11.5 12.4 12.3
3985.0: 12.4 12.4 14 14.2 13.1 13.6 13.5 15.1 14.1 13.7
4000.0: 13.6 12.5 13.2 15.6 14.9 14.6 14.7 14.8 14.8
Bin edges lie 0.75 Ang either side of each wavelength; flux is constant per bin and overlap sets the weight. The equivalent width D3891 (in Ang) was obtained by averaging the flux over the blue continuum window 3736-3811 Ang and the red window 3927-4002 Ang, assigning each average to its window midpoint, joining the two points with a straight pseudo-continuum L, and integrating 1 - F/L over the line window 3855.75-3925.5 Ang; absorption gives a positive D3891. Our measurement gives 1.3 Ang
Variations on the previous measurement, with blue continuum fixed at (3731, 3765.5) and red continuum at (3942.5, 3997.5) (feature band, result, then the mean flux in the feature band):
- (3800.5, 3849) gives 8.46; 6.94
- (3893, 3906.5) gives -0.33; 9.55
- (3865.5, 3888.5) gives 3.06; 7.85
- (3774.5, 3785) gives -3.54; 10.6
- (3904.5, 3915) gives -1.58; 10.9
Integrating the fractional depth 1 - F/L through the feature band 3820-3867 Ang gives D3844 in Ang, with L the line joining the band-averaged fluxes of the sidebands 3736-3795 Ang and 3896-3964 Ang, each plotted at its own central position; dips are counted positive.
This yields 9.9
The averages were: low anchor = 8.43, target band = 6.85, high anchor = 8.95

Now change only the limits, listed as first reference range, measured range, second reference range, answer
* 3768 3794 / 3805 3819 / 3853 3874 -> 1.2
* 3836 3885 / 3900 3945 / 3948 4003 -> 3.0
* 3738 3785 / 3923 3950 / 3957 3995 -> 7.4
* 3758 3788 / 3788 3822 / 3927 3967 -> 3.8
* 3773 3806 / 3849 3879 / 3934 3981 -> 3.0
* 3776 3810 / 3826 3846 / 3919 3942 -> 6.8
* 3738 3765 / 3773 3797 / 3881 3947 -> -4.5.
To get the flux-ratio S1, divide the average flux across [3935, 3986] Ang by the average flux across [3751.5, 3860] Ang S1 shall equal 1.12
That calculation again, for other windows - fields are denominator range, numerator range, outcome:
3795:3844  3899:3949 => 1.23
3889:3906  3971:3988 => 1.14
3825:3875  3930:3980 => 1.15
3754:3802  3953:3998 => 1.19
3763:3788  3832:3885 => 0.79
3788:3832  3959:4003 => 1.40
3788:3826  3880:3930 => 1.17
